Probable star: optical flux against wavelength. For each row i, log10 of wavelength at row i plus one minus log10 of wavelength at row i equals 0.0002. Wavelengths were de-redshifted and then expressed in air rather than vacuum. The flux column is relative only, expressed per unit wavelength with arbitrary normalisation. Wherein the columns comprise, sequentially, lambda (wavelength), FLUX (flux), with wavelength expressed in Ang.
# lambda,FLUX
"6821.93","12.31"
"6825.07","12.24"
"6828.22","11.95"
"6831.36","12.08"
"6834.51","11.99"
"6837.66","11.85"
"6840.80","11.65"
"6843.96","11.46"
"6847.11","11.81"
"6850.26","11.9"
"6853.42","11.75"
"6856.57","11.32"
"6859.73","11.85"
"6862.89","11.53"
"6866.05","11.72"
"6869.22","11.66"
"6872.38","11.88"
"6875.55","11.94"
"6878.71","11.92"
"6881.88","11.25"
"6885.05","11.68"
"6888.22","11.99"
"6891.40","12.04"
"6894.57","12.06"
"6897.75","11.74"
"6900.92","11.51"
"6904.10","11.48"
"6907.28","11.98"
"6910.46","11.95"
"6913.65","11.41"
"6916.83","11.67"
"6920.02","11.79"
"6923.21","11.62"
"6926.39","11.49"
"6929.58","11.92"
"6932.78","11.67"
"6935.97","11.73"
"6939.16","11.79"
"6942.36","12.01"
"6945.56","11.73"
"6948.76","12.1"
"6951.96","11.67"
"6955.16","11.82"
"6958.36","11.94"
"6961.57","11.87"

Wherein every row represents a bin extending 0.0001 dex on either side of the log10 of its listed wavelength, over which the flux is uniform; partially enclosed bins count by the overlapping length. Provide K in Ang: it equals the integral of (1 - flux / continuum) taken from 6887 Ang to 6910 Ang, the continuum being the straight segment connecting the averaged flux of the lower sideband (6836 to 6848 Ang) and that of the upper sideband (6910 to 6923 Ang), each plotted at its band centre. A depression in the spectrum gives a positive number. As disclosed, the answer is -0.3 Ang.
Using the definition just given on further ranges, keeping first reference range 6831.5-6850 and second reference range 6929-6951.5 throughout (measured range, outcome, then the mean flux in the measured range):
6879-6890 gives 0.12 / 11.7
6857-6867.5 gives 0.13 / 11.7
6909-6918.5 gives 0.12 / 11.7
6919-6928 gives 0.15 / 11.6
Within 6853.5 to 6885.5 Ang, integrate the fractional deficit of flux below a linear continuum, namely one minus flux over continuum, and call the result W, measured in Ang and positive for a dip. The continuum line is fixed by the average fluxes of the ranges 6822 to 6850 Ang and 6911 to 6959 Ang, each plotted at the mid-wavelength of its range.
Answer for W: 0.5 Ang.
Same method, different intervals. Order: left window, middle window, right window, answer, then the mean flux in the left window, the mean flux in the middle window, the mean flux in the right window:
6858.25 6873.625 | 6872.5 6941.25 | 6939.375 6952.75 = 0.3 Ang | 11.7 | 11.7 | 11.9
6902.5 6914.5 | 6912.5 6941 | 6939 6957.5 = 0.2 Ang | 11.7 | 11.7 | 11.9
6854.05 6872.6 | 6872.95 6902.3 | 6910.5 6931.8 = -0.4 Ang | 11.7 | 11.8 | 11.7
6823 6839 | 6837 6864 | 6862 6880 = 0.5 Ang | 12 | 11.7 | 11.8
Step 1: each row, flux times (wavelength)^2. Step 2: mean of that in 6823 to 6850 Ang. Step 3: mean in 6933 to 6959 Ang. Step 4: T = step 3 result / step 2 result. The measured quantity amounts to 1.0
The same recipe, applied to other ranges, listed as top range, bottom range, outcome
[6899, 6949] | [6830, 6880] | 1.02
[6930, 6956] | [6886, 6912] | 1.01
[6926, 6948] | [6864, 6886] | 1.02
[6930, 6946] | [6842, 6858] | 1.04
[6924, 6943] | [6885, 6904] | 1.01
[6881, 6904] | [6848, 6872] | 1.01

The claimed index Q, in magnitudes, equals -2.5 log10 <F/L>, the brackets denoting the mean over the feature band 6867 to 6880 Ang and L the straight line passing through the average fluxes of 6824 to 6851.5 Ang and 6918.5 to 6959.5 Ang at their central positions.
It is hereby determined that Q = 0.00 mag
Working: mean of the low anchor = 11.9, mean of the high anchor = 11.8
